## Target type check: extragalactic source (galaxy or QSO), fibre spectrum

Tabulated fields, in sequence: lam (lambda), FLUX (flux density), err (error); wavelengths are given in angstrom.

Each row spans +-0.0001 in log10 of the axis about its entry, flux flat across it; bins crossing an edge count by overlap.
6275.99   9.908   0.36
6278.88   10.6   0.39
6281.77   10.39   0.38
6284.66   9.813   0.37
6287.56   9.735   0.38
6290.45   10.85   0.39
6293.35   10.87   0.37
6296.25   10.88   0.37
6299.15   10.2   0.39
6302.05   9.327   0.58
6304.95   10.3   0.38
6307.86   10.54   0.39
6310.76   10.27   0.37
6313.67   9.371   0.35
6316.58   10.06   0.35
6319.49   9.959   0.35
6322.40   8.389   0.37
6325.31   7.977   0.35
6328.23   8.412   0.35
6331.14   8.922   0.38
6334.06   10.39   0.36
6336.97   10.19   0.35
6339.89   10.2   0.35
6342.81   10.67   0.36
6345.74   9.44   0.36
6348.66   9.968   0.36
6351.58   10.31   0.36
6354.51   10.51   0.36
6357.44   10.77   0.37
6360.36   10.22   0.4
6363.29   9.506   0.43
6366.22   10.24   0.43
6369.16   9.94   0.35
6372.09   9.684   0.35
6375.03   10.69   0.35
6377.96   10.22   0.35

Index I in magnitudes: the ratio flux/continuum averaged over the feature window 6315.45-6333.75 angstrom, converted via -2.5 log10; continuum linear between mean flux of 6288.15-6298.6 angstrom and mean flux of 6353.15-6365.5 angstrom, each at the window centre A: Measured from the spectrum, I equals 0.16 mag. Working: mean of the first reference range 10.7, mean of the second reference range 10.3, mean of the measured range 9.02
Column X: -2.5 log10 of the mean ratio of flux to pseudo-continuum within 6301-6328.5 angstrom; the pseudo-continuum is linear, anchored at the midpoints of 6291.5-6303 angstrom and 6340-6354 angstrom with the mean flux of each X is 0.09 mag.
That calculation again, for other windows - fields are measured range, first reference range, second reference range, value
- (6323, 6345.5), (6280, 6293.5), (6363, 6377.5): 0.075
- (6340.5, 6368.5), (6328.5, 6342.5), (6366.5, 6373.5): -0.032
